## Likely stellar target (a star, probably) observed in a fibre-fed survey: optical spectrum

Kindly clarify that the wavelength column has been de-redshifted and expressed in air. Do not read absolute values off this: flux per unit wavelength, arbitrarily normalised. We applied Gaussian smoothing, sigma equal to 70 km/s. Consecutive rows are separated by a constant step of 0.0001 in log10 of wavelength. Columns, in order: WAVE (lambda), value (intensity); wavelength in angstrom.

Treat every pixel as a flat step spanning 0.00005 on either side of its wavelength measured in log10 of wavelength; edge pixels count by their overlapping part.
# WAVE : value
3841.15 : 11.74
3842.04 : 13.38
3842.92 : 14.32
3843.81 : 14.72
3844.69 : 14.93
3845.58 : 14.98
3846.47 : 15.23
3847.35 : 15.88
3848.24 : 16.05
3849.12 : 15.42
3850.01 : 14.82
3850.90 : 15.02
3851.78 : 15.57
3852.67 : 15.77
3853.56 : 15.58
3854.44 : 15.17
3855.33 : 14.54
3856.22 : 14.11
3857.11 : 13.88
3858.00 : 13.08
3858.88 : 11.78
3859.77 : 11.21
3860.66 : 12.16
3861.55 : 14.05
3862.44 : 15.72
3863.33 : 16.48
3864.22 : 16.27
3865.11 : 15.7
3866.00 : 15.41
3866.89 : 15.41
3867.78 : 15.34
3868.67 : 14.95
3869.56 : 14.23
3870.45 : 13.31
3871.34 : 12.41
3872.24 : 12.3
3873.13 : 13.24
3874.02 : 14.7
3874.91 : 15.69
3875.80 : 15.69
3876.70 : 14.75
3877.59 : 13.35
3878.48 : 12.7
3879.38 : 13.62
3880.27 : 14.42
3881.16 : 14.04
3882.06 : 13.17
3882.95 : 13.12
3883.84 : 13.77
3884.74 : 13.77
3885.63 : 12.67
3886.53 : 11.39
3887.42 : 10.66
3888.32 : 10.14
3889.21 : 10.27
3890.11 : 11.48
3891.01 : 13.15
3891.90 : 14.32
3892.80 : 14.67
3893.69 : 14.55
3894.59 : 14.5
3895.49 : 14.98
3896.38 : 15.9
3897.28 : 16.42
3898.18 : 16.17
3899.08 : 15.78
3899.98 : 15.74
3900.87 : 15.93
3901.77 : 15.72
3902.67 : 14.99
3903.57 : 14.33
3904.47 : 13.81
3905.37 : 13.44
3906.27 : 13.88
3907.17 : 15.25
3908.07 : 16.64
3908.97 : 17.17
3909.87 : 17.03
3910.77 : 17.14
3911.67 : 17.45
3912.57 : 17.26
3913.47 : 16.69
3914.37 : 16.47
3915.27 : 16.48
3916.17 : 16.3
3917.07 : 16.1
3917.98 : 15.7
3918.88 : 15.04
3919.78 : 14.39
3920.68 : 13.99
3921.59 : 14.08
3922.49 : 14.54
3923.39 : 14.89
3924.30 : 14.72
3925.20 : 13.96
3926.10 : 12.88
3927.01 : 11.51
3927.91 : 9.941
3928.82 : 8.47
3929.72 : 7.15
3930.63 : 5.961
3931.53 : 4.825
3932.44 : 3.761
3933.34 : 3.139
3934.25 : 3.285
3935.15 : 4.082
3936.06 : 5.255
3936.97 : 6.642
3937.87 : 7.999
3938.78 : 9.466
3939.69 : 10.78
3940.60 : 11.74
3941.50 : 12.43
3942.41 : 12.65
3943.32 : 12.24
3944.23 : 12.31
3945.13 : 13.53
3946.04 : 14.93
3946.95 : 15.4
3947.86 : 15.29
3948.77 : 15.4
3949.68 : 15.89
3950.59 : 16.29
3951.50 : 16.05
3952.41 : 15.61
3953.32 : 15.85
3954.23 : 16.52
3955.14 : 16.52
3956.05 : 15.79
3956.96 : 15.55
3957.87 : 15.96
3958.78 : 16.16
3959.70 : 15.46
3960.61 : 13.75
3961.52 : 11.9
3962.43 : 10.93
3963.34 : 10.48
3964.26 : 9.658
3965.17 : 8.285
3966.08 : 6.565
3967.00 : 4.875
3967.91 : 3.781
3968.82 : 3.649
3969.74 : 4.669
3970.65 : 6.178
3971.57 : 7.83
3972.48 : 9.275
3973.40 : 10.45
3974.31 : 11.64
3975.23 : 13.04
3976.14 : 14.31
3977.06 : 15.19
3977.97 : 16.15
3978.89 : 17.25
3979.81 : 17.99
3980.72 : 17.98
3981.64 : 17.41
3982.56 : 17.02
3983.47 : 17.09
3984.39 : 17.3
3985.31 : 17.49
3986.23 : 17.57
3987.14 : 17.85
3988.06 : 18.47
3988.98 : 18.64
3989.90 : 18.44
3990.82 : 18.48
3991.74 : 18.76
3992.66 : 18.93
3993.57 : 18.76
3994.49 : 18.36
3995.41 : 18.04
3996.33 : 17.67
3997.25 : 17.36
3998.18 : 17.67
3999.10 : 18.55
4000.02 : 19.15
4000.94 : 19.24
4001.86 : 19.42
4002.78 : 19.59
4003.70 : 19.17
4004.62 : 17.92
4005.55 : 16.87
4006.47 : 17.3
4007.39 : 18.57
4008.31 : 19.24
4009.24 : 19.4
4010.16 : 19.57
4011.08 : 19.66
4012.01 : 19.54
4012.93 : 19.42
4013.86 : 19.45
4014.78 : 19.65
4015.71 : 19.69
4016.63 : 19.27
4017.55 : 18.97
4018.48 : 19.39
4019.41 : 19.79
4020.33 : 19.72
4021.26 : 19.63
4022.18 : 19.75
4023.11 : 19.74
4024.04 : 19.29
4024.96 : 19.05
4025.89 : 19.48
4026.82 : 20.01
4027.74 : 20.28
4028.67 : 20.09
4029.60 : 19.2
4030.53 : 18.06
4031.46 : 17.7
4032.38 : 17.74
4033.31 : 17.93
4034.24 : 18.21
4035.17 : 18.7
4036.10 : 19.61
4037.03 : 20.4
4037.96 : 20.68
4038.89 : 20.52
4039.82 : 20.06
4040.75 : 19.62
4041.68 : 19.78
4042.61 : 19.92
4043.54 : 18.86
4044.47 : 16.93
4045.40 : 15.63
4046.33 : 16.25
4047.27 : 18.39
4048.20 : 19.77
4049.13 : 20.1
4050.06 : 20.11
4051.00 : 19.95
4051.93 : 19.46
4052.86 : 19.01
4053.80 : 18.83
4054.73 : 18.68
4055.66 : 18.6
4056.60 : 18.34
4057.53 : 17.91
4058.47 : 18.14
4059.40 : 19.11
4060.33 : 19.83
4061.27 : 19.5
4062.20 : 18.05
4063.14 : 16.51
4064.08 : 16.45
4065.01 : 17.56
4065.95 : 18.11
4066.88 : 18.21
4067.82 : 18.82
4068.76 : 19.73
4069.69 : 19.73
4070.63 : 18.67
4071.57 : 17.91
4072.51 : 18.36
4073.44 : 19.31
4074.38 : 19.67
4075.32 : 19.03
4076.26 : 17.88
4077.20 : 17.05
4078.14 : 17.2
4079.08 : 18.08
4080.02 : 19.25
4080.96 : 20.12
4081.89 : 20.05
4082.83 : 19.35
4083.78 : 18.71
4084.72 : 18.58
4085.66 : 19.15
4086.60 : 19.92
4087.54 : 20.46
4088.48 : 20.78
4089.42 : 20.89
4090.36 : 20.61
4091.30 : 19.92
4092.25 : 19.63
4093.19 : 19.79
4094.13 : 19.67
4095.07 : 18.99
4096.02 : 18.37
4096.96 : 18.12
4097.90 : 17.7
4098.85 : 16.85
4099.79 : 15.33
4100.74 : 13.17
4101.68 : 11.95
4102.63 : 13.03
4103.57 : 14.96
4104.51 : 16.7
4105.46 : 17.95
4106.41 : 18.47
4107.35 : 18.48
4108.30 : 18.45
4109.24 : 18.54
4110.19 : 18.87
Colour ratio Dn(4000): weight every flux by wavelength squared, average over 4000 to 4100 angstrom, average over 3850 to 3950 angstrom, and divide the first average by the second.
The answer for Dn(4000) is 1.5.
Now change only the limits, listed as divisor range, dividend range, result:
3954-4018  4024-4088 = 1.24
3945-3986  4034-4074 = 1.48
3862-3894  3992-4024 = 1.47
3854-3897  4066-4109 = 1.48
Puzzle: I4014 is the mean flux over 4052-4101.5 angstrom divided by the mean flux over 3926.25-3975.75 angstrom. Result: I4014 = 1.7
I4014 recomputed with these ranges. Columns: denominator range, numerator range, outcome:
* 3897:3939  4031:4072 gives 1.46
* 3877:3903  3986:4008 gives 1.33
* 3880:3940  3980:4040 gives 1.46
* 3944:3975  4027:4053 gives 1.57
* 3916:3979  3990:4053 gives 1.64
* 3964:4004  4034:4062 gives 1.28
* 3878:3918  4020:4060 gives 1.30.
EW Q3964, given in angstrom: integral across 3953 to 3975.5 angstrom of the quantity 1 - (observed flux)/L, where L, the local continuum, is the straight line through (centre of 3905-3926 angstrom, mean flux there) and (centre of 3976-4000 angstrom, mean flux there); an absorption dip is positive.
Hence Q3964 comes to 8.0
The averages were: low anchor 15.6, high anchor 17.7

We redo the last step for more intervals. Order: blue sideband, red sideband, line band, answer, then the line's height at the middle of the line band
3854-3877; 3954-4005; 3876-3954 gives 7.2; 14.5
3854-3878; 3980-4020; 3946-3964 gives 2.3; 17.1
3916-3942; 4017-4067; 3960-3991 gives 2.4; 13.9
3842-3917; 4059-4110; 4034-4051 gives -1.5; 17.5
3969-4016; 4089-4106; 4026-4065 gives -3.9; 17.1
